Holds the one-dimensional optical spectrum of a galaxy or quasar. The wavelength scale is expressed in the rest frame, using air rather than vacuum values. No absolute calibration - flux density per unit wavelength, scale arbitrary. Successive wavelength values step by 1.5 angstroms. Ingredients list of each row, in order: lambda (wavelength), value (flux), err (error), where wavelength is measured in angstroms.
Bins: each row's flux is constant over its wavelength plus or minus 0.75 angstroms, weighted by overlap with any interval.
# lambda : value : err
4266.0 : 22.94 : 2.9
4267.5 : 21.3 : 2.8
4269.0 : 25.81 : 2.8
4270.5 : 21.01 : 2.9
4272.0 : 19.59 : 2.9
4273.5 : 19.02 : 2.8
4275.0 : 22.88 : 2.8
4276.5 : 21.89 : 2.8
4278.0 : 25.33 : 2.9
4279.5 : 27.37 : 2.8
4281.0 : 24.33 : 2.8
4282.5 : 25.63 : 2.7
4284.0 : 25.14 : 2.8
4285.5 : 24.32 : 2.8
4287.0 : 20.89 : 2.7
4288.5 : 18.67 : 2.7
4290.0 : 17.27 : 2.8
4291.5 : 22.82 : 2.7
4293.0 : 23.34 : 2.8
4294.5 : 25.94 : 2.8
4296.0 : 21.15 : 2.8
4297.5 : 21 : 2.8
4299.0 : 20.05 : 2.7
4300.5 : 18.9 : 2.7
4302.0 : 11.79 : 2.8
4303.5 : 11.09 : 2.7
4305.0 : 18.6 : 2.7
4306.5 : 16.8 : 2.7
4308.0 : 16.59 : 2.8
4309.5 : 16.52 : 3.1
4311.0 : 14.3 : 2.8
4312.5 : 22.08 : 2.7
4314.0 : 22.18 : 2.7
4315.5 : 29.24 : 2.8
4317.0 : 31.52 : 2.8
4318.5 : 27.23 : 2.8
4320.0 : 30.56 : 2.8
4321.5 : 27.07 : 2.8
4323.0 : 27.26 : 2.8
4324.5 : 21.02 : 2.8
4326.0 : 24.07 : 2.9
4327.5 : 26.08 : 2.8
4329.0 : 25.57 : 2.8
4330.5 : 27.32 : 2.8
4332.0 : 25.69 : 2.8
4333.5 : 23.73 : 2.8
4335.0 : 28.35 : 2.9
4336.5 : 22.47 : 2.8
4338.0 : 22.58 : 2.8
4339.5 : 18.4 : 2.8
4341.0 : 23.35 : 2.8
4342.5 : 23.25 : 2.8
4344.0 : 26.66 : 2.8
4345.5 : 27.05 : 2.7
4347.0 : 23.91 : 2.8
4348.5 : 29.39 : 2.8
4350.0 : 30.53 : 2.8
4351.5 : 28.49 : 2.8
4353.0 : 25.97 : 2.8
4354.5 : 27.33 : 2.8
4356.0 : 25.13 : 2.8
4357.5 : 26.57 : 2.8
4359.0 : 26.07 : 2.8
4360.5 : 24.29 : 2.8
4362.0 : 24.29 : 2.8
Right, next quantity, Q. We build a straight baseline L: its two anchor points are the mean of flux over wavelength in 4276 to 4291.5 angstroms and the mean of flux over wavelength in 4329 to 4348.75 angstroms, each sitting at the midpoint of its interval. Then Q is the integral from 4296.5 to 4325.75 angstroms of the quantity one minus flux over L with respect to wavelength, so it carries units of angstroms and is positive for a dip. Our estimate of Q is 3.2 angstroms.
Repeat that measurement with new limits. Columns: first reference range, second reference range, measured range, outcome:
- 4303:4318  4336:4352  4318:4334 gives -2.56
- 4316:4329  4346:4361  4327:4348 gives 1.71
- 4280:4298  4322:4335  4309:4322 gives -0.08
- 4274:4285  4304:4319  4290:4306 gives 2.37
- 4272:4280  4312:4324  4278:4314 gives 6.31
